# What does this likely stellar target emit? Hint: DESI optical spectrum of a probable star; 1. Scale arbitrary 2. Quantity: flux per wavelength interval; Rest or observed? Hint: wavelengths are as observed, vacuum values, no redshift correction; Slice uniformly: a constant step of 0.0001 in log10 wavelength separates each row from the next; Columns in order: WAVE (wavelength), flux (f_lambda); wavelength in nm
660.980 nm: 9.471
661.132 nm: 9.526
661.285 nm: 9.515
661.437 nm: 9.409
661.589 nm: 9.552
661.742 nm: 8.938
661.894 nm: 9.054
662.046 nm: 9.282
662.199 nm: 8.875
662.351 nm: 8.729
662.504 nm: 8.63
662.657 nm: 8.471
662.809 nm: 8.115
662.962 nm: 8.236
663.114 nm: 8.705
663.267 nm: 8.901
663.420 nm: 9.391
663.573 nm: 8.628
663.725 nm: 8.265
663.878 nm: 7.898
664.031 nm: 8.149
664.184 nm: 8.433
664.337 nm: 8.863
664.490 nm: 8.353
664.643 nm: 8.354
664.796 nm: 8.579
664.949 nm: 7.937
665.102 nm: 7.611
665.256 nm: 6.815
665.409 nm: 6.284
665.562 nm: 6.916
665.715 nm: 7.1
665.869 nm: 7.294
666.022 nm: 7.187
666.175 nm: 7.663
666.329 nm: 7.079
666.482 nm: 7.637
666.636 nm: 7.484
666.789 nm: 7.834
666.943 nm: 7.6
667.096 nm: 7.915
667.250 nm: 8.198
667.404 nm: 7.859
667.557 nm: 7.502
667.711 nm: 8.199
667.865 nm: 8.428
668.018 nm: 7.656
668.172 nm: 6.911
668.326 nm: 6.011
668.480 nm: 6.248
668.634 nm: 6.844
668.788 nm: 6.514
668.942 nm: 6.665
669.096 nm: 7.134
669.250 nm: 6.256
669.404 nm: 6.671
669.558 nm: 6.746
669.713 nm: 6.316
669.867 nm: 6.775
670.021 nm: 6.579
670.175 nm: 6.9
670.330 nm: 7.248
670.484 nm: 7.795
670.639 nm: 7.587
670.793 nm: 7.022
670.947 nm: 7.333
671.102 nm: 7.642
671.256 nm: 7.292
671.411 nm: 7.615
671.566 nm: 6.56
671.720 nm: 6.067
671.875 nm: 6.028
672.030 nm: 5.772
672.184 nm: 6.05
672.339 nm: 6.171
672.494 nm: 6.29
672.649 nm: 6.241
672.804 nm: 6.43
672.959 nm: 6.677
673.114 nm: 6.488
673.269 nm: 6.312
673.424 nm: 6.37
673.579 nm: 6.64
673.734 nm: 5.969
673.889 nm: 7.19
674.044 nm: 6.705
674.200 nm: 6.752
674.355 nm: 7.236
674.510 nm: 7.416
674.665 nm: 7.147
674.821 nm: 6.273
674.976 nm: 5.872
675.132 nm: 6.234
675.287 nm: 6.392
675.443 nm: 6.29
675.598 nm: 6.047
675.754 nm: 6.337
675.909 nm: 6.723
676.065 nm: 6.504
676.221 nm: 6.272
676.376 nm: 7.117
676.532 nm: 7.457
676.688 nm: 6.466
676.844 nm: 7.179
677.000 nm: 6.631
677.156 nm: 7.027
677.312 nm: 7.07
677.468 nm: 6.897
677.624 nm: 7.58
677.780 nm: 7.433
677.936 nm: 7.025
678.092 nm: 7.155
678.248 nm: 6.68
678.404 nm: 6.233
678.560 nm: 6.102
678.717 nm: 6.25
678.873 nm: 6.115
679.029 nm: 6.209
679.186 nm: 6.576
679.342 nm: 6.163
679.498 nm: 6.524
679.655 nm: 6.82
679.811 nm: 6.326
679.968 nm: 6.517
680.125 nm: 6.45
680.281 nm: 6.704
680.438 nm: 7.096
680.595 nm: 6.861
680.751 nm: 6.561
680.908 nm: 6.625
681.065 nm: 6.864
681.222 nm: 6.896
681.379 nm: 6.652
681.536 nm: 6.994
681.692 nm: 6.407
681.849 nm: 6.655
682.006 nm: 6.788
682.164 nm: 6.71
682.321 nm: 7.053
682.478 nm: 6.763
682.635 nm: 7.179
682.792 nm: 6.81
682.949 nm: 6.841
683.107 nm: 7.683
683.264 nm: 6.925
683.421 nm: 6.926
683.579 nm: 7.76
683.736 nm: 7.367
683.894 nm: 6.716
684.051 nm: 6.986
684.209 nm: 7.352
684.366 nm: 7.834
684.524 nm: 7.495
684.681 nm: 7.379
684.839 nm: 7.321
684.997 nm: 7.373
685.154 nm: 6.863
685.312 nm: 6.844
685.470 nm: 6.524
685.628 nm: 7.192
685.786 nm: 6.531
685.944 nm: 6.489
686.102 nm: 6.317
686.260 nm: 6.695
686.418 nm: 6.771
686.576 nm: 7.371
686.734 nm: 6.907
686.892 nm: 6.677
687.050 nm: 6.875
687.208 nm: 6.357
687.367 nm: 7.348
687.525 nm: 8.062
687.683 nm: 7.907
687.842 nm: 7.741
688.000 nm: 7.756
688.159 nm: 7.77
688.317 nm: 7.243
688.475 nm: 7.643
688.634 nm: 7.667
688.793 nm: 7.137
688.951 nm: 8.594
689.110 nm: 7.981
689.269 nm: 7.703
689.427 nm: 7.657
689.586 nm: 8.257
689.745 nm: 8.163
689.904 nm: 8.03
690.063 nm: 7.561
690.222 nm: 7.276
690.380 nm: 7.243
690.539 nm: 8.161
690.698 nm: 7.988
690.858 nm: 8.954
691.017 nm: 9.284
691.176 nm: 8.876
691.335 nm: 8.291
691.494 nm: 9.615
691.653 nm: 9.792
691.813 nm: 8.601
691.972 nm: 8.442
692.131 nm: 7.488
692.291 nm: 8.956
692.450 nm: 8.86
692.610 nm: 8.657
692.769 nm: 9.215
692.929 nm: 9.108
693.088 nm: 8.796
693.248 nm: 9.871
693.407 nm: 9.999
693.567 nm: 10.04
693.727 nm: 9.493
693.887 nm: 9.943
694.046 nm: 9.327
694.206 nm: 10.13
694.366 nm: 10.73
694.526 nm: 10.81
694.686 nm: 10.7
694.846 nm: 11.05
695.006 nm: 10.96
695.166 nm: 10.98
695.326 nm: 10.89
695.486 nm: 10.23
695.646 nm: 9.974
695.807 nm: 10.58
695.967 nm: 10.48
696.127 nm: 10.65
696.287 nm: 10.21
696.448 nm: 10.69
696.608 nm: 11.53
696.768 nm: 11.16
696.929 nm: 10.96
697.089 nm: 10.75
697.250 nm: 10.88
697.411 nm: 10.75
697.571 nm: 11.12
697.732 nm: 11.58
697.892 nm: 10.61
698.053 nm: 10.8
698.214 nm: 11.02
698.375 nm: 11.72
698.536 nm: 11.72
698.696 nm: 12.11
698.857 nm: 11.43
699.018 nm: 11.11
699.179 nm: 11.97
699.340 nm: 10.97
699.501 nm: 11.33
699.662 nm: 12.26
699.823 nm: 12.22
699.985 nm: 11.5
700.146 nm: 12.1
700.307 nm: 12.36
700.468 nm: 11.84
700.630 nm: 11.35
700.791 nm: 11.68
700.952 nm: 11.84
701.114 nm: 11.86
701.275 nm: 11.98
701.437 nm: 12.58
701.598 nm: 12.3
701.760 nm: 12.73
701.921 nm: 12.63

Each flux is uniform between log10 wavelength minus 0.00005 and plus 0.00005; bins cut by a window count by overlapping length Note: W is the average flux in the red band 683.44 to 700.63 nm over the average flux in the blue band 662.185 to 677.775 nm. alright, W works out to 1.27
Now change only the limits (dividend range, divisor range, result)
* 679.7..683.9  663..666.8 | 0.87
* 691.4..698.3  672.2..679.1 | 1.53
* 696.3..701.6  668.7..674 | 1.72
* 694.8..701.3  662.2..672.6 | 1.51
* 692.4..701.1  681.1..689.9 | 1.50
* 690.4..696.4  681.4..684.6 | 1.36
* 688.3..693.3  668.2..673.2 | 1.25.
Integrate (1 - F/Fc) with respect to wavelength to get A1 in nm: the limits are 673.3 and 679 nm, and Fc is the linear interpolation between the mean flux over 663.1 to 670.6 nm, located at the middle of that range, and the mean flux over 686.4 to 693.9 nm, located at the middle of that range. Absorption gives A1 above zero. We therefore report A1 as 0.81 nm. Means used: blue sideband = 7.5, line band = 6.68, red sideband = 8.21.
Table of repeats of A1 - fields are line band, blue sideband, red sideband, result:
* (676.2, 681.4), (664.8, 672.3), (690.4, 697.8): 0.942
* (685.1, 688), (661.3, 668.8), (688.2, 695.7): 0.591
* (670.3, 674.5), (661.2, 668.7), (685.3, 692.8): 0.649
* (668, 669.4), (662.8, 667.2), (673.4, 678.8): 0.159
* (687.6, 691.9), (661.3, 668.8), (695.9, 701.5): 0.980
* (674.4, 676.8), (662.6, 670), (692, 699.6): 0.539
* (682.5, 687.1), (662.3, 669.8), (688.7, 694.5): 0.774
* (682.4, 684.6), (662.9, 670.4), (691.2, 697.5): 0.447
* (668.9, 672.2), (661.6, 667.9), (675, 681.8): 0.285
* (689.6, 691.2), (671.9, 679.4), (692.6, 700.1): 0.236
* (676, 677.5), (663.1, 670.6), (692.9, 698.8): 0.298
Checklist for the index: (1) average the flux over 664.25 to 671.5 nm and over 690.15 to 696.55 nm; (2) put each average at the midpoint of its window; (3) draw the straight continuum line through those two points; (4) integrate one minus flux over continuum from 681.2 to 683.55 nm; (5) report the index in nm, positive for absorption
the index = 0.46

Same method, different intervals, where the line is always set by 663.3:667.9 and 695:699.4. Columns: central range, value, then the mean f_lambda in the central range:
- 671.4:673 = 0.42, 6.29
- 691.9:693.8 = 0.27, 9.08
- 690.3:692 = 0.28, 8.67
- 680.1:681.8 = 0.48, 6.75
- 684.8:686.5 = 0.53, 6.8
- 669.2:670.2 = 0.20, 6.6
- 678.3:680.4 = 0.64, 6.4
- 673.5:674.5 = 0.22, 6.8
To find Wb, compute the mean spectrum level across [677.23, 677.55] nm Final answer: 6.99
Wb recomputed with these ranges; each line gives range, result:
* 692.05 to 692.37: 8.21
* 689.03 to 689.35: 7.84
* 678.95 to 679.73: 6.46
